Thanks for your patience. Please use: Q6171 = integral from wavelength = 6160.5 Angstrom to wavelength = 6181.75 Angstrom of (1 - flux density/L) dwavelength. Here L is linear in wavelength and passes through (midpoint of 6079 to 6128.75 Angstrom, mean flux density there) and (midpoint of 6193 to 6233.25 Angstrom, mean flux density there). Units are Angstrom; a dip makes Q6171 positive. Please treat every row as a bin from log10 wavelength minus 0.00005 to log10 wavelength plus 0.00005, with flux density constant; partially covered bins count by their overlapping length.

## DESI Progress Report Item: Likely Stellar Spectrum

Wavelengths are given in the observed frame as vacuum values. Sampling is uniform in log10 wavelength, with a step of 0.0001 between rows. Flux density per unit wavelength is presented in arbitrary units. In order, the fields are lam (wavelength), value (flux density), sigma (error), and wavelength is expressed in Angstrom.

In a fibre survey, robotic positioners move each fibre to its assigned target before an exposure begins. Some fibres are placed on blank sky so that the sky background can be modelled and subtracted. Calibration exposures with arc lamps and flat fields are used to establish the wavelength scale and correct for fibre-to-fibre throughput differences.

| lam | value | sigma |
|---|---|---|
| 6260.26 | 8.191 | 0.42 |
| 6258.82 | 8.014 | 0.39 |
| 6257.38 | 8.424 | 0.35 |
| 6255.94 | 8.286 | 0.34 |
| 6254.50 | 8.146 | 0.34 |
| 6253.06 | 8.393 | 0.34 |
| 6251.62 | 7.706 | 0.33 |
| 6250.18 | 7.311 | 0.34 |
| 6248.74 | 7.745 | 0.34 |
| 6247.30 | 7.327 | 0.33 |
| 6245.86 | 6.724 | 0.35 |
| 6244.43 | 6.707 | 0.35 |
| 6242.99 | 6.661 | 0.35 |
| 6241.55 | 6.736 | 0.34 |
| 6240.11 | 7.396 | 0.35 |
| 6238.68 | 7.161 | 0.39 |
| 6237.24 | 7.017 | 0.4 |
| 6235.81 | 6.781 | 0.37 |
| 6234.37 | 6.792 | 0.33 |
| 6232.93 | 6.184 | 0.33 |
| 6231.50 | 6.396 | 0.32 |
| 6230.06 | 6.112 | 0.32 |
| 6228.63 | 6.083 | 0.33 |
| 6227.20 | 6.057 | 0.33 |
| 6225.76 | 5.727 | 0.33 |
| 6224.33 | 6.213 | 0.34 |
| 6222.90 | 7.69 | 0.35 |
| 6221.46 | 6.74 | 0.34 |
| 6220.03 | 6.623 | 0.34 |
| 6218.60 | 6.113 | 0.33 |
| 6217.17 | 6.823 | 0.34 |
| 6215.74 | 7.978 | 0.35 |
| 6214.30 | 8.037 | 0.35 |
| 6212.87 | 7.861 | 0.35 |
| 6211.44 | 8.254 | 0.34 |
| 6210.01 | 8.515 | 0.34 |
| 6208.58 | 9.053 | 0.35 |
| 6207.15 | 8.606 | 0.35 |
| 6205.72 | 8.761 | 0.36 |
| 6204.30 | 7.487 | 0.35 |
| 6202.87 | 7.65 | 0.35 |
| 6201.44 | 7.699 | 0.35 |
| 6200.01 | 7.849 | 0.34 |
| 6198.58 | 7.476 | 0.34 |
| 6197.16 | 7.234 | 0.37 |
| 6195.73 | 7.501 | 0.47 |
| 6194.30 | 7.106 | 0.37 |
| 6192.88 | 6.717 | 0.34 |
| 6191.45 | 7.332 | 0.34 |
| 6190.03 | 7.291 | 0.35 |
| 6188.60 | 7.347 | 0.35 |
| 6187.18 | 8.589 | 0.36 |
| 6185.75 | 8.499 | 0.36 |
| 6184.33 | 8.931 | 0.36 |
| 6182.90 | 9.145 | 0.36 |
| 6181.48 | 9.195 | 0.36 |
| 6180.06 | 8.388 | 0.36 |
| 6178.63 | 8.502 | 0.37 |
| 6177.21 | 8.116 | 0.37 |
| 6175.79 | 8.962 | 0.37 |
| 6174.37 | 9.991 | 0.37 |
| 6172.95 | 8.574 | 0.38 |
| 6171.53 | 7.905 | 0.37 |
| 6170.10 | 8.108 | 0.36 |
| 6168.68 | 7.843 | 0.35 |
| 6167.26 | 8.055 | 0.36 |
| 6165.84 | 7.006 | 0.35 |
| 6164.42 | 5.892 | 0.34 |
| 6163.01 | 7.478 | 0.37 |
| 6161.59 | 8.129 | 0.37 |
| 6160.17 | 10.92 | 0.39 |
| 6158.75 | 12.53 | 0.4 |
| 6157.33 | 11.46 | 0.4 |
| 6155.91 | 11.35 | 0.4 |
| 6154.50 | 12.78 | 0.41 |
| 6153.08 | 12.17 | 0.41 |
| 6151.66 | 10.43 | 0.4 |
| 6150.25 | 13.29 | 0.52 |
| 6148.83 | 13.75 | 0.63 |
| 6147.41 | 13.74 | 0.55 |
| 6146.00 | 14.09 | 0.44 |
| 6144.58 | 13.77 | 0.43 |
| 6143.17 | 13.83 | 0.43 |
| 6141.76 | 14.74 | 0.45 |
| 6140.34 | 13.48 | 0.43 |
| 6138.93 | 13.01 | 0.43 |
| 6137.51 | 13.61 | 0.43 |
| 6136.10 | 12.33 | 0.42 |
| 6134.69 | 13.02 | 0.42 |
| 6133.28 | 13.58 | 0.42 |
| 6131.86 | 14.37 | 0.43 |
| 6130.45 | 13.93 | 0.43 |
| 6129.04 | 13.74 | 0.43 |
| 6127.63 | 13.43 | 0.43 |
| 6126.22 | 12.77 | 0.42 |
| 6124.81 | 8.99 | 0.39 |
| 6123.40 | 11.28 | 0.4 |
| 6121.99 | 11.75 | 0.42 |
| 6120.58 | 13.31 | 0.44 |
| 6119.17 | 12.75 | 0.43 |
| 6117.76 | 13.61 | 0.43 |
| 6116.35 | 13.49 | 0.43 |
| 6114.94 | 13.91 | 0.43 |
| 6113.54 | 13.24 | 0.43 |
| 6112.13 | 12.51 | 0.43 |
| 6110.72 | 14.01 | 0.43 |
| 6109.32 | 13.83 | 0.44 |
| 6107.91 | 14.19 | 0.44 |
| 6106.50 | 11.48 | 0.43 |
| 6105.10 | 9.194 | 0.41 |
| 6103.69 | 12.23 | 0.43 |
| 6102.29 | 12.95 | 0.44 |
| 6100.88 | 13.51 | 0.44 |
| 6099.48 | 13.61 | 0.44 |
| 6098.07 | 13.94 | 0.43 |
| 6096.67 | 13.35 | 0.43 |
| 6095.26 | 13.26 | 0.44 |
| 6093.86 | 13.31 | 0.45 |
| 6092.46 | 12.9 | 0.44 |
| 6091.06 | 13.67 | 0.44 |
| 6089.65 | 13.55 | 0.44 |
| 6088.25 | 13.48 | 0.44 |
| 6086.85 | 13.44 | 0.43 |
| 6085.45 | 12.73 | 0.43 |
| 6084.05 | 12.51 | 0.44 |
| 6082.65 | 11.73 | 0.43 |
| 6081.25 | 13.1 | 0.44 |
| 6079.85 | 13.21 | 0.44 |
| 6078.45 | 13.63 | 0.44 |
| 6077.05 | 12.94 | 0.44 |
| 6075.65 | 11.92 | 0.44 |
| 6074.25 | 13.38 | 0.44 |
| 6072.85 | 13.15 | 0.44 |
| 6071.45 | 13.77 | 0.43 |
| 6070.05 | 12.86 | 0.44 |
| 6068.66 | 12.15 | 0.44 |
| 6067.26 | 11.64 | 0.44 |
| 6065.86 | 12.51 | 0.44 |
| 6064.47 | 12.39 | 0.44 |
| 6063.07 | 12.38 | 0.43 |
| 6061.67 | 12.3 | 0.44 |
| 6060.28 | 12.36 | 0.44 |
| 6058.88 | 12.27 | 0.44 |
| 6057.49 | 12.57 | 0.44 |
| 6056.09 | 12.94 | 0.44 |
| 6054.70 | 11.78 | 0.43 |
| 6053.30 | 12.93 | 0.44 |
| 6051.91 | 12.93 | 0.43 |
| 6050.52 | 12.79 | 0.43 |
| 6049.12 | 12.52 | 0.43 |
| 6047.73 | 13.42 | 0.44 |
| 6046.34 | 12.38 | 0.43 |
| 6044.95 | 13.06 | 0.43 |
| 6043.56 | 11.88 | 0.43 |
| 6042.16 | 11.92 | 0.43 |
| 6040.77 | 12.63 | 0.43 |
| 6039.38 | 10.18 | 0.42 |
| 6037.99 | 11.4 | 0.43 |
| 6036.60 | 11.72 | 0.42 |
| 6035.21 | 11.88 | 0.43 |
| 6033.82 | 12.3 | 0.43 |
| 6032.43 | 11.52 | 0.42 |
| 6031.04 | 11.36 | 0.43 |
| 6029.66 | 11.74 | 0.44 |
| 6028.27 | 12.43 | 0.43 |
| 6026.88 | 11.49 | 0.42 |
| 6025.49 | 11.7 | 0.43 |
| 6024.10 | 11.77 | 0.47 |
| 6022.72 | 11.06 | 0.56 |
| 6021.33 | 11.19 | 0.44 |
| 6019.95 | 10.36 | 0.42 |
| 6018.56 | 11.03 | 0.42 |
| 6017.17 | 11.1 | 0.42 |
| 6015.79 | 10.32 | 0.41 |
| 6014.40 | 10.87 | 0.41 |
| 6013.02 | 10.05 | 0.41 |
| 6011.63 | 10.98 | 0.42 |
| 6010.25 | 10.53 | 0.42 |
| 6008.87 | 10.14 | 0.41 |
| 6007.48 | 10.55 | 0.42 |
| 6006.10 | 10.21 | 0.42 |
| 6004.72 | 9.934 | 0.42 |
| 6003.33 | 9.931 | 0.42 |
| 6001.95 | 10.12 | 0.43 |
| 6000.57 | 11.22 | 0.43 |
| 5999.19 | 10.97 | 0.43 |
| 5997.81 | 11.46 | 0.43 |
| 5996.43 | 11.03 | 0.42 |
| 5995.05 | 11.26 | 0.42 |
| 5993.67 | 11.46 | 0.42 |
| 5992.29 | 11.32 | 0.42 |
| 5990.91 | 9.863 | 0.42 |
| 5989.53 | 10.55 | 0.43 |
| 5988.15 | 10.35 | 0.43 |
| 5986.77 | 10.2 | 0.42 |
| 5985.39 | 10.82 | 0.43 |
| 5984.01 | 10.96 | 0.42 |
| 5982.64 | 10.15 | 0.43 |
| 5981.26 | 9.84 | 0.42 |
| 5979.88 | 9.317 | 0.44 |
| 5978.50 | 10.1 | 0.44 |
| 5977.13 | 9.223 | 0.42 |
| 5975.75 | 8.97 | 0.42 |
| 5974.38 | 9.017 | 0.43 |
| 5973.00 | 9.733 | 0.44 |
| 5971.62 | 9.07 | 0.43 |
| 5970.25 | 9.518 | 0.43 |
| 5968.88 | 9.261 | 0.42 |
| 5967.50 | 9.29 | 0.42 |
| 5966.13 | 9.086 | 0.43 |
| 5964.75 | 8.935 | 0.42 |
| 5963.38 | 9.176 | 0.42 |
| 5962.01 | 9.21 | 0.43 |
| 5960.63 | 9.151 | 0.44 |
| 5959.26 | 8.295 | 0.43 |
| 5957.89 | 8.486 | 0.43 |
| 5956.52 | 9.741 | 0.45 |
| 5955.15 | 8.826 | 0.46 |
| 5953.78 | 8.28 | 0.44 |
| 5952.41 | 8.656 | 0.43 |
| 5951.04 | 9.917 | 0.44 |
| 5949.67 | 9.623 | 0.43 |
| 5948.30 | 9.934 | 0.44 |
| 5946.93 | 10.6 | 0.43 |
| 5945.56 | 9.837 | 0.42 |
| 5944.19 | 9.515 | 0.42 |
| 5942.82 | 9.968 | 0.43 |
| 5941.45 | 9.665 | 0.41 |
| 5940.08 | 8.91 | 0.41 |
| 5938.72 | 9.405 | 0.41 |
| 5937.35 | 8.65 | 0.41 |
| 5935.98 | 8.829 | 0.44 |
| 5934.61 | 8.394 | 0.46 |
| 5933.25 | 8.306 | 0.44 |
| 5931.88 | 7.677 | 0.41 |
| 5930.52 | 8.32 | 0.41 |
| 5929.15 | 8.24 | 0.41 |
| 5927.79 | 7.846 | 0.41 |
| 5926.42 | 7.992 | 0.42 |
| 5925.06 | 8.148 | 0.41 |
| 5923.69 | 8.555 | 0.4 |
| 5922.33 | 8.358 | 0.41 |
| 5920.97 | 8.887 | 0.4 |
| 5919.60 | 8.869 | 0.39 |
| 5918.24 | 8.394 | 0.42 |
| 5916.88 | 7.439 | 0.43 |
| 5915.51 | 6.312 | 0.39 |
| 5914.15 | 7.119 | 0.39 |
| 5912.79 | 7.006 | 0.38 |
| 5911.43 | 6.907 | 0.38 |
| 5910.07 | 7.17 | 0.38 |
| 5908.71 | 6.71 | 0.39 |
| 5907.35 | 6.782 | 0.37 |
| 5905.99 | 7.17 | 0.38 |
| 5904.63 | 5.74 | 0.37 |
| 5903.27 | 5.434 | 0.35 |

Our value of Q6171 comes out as 2.79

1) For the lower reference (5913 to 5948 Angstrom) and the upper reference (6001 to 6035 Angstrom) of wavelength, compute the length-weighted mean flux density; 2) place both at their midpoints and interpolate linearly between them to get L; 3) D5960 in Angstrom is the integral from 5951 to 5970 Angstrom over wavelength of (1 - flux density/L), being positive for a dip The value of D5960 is 0.77 Angstrom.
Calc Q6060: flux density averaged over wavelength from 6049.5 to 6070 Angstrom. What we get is 12.4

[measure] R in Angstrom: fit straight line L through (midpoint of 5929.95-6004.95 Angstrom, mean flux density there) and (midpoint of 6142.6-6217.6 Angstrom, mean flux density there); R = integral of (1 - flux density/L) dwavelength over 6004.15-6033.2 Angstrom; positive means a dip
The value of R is -4.4 Angstrom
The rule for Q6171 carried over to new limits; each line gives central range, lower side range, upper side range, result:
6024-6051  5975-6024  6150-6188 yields -4.7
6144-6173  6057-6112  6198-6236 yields -2.0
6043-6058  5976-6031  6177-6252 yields -4.0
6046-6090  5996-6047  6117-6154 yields -2.9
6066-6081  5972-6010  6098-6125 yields -1.1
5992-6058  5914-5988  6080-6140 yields -3.6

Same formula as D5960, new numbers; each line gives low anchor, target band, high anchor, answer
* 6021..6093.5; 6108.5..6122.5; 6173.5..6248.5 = -3.6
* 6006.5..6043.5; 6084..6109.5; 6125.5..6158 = -1.2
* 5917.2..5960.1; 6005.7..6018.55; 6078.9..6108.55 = 0.3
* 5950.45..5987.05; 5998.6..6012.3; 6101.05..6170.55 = -0.7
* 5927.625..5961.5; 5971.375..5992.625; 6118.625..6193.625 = -1.4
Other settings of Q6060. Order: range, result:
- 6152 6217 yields 8.53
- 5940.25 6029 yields 10.1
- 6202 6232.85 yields 7.25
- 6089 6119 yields 13.1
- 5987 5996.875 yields 10.8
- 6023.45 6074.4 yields 12.3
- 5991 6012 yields 10.7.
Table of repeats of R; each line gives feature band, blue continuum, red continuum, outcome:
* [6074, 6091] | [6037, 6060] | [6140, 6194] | -1.96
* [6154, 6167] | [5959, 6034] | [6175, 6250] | -2.30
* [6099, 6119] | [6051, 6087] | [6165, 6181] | -3.64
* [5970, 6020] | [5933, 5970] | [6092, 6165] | -1.55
